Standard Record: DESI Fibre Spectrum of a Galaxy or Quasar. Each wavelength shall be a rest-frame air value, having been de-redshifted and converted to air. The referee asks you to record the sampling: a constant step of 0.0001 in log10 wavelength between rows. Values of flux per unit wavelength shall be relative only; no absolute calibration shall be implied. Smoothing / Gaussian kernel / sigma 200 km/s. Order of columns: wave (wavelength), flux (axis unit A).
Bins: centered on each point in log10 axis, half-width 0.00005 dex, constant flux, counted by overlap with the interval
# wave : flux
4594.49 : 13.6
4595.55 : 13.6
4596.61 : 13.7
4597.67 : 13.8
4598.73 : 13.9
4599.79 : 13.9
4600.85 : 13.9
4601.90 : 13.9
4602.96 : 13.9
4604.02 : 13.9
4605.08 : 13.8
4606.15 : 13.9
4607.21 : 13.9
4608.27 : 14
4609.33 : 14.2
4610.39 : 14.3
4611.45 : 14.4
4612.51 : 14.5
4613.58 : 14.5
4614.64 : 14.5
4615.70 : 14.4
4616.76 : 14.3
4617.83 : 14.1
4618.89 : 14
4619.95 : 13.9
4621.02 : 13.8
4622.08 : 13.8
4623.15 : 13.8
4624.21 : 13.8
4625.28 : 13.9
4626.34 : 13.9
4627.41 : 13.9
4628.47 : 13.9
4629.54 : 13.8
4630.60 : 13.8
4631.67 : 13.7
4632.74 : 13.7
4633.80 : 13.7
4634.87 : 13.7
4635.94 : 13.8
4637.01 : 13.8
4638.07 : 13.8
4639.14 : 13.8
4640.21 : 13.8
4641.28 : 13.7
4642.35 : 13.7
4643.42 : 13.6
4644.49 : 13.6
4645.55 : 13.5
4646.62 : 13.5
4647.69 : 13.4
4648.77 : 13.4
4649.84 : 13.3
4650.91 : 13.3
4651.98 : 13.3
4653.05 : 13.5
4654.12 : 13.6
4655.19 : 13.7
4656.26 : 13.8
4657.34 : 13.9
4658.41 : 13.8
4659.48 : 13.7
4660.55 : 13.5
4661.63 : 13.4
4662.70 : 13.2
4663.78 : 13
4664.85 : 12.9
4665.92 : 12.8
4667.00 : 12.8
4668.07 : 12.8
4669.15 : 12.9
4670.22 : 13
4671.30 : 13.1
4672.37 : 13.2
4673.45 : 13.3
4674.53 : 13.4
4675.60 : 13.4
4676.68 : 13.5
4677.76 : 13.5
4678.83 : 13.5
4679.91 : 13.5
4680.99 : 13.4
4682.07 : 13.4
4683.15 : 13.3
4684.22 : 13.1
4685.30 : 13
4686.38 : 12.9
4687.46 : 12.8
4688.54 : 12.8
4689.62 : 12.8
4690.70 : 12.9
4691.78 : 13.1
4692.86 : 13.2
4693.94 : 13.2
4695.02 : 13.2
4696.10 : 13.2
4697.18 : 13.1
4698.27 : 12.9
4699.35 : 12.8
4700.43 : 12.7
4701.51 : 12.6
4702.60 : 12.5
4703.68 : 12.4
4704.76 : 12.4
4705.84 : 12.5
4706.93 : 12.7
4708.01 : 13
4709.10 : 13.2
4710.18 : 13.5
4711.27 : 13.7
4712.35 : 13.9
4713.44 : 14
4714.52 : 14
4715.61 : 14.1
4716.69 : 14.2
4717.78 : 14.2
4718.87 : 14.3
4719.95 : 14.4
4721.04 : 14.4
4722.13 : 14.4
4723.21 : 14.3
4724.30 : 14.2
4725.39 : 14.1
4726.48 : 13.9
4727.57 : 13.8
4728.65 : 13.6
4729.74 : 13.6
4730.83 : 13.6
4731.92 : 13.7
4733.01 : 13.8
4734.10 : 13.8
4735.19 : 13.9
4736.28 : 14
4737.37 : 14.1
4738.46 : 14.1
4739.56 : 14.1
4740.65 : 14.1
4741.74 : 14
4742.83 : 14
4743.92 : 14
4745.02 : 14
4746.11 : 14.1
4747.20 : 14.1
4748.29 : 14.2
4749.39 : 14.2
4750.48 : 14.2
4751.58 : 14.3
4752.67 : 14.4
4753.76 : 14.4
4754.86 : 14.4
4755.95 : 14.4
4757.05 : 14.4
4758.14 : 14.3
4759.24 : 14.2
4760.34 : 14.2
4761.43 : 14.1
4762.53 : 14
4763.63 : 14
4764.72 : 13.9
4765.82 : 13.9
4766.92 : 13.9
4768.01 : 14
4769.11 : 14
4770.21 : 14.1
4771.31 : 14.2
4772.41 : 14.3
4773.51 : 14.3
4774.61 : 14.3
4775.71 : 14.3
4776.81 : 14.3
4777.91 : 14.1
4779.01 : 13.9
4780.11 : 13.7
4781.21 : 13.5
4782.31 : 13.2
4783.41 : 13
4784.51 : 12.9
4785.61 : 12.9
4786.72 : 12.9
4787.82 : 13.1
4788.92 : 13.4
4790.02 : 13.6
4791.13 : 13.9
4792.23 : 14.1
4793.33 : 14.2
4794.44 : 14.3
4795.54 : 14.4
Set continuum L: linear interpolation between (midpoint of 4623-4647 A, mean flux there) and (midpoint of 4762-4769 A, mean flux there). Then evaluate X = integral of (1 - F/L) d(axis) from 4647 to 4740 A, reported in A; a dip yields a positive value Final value 2.9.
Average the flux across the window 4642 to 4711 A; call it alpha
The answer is 13.2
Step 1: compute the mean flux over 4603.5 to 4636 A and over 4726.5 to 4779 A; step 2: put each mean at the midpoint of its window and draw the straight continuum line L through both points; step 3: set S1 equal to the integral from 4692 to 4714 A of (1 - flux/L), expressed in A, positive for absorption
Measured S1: 1.6 A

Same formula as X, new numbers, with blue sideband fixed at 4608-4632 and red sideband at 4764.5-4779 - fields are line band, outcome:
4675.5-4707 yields 2.4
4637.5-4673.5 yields 1.7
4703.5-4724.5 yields 0.6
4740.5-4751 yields 0.0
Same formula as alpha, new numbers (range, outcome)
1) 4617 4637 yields 13.8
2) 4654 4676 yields 13.3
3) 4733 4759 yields 14.1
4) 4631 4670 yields 13.5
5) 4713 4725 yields 14.2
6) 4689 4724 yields 13.4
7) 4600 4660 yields 13.8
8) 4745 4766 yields 14.2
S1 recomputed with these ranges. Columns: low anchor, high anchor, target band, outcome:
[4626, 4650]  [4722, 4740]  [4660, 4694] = 1.6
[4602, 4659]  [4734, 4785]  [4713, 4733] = -0.1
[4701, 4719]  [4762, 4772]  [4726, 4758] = -0.8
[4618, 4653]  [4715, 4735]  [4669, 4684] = 0.6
